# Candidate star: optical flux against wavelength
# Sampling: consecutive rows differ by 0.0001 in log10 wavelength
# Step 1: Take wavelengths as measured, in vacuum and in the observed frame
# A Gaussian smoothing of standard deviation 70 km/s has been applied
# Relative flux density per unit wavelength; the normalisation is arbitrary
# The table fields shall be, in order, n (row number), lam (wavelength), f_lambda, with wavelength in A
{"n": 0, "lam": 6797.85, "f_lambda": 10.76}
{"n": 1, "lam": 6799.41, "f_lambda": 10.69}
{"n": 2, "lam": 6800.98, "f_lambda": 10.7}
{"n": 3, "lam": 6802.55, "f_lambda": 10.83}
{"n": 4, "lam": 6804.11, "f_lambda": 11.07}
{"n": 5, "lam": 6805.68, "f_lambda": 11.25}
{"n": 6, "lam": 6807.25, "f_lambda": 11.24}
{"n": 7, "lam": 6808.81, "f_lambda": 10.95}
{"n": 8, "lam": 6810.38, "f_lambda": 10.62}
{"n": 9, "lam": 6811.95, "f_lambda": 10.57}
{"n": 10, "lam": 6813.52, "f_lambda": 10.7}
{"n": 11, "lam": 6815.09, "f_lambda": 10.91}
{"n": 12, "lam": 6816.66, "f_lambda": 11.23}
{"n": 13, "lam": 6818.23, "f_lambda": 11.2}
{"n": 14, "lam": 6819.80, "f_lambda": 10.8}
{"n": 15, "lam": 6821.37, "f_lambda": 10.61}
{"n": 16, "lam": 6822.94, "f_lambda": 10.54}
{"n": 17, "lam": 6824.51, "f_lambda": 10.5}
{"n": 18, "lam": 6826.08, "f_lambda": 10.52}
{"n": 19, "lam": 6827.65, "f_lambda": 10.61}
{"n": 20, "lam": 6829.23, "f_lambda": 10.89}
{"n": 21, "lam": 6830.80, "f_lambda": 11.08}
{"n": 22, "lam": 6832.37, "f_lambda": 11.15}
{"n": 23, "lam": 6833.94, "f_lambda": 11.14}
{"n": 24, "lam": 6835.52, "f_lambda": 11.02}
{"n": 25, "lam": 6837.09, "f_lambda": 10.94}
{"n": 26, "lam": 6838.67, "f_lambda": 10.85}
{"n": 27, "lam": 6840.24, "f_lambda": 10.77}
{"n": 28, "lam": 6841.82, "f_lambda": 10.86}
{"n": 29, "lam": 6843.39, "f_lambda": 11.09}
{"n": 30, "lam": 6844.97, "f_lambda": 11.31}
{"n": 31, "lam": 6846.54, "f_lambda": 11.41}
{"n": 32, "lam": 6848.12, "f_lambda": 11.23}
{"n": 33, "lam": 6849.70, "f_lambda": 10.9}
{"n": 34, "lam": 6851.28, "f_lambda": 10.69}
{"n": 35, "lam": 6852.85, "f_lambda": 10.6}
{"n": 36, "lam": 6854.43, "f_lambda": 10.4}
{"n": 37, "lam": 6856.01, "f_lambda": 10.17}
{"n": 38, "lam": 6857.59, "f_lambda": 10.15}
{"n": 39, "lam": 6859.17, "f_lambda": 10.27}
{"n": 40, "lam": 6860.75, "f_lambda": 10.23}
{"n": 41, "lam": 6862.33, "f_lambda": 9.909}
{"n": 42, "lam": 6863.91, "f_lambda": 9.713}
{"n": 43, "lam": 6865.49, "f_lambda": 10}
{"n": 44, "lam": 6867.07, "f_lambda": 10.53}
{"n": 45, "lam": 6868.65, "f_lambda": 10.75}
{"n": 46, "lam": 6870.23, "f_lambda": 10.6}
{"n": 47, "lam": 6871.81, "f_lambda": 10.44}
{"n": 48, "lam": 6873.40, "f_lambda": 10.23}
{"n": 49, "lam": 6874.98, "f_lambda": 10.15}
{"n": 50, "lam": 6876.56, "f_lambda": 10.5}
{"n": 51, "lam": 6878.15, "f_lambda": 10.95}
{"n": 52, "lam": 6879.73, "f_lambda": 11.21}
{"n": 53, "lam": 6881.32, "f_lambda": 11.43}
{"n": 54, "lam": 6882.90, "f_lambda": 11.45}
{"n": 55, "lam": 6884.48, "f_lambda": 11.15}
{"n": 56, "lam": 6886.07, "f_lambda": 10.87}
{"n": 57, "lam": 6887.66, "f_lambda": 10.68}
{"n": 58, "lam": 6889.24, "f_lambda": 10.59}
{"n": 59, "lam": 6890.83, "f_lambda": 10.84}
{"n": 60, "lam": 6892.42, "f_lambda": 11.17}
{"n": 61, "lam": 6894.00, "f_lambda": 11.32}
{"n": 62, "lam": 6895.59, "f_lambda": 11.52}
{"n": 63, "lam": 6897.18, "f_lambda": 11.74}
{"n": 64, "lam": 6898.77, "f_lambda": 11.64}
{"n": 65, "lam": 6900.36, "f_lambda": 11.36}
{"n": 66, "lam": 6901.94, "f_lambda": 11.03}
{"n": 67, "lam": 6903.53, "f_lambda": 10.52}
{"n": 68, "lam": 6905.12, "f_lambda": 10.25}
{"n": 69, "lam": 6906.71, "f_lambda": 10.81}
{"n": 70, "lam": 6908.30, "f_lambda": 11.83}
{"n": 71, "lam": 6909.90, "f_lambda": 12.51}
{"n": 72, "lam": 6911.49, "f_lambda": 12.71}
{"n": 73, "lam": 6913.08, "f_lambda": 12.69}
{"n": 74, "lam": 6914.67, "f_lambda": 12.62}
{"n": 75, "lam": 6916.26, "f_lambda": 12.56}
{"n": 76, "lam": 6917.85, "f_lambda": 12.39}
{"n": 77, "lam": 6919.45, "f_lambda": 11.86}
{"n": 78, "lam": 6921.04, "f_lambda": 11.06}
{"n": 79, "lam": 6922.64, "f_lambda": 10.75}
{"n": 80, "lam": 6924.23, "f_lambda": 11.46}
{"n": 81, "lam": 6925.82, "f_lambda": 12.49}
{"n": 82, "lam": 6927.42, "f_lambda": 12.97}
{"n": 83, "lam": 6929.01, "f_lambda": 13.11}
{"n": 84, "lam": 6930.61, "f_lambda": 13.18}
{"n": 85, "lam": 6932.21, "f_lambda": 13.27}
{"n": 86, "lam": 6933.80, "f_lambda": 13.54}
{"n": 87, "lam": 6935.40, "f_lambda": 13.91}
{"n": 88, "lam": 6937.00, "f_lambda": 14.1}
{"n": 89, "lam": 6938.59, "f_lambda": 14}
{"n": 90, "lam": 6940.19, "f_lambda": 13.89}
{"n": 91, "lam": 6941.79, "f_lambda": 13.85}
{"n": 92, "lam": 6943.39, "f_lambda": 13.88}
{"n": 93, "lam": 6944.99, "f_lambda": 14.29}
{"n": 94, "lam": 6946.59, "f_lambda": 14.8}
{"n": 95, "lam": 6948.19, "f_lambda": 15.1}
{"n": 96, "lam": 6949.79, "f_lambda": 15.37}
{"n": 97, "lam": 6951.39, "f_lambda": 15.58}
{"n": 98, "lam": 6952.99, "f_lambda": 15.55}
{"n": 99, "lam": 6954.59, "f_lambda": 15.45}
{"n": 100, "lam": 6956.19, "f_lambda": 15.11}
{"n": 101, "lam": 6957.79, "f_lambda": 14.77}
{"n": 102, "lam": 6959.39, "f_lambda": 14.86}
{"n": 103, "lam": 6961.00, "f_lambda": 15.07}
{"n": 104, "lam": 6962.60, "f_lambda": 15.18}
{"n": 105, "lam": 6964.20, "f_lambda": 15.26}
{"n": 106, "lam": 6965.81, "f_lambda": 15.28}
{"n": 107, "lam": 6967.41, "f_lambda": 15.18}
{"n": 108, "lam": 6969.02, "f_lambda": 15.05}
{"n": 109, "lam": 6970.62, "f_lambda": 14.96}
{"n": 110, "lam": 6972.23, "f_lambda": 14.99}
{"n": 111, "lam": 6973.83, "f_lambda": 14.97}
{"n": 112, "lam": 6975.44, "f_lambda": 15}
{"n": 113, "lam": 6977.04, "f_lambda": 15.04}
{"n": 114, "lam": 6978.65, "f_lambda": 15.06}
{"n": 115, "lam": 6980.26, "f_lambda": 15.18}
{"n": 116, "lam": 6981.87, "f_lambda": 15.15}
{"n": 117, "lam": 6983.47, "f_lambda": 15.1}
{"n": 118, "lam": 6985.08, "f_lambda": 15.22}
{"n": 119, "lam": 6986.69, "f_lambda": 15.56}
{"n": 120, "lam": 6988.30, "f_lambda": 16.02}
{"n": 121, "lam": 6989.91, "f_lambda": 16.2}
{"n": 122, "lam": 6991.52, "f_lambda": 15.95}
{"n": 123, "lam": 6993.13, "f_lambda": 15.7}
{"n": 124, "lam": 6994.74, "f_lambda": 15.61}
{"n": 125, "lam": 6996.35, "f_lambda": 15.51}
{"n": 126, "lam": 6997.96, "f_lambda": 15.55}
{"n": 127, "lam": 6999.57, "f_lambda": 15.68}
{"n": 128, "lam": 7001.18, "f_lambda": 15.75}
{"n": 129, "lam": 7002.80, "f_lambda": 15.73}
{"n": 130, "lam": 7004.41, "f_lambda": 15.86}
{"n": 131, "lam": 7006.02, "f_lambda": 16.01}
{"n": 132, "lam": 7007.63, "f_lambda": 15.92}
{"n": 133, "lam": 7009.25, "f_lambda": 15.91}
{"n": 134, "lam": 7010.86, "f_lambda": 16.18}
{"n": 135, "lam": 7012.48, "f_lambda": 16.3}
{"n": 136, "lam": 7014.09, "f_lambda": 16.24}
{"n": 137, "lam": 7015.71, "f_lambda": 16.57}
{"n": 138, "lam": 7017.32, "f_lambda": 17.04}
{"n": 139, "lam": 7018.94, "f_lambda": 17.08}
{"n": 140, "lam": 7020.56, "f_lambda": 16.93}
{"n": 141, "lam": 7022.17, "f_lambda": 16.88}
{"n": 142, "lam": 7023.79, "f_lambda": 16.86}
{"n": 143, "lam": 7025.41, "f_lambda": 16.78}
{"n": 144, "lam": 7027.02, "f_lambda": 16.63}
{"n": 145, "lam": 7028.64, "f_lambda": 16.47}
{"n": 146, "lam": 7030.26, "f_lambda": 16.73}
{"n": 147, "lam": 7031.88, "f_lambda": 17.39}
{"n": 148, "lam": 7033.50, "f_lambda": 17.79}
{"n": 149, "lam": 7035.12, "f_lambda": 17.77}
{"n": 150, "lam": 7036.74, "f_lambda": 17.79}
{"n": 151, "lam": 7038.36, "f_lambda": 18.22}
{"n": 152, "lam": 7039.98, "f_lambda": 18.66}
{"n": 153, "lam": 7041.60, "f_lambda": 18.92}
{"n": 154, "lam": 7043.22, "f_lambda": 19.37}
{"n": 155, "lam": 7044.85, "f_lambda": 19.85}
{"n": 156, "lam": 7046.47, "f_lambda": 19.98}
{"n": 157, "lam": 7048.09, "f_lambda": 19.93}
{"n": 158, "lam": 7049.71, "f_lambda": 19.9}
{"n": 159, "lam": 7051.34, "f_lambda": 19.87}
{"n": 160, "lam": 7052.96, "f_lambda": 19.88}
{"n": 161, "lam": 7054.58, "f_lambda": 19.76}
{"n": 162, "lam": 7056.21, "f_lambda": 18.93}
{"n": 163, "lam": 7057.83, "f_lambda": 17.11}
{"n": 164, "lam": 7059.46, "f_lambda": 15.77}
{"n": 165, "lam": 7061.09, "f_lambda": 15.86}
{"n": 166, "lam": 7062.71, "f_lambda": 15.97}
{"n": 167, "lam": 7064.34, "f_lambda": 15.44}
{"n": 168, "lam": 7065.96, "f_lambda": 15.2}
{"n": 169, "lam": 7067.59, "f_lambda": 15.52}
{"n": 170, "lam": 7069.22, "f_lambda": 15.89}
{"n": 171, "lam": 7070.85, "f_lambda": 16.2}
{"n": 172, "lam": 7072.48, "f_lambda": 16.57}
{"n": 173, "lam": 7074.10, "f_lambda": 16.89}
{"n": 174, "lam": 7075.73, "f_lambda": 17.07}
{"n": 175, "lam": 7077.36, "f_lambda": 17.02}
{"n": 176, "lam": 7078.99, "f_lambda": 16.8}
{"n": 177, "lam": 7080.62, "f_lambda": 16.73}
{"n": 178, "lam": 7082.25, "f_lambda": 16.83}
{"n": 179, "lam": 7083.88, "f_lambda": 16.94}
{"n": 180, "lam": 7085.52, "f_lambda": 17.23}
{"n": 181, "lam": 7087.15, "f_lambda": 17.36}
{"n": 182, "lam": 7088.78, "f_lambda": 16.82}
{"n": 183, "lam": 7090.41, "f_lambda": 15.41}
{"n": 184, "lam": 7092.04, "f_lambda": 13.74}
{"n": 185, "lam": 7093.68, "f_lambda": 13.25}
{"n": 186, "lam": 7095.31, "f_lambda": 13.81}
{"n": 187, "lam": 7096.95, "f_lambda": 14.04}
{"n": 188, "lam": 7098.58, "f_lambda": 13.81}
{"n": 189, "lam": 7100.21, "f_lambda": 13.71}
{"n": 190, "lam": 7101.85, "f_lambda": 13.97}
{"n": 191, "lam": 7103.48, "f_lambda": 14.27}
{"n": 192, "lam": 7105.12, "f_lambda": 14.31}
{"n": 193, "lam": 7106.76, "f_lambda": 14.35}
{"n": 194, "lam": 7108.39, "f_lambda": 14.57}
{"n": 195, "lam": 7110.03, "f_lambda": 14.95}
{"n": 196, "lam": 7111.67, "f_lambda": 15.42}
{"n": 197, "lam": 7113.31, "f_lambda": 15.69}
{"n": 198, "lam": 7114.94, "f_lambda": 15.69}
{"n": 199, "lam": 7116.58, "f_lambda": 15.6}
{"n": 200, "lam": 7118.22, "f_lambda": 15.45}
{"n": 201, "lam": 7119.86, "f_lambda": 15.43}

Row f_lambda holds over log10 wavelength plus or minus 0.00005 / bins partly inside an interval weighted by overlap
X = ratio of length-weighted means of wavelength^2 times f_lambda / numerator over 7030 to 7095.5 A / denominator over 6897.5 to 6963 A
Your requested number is 1.4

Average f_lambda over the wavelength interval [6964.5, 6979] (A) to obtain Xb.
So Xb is 15.1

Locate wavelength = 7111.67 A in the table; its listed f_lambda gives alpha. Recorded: 15.42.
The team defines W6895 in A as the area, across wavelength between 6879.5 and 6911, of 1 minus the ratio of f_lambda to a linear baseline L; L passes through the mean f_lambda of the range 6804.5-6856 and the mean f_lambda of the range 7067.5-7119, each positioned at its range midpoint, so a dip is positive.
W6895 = 2.1 A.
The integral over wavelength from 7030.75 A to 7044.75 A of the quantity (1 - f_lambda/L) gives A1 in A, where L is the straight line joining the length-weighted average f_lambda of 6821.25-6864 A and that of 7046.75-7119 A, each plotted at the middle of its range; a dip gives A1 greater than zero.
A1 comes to -2.9 A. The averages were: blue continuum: 10.7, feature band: 18.3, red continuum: 16.2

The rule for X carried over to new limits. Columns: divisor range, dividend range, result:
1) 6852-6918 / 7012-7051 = 1.69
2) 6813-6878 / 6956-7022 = 1.53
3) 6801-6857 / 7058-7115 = 1.54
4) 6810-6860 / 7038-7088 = 1.74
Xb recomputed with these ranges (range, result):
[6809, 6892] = 10.7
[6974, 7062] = 16.9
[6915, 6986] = 14.2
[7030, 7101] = 17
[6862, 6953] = 12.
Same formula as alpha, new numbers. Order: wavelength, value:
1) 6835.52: 11.02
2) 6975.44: 15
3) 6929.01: 13.11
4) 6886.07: 10.87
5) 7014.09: 16.24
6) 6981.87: 15.15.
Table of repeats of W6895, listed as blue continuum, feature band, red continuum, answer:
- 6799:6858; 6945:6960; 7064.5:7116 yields -2.4 A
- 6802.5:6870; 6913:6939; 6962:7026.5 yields 1.8 A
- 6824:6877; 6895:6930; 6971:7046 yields 2.9 A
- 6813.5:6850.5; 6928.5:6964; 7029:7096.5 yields -1.1 A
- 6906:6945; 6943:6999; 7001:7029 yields -2.4 A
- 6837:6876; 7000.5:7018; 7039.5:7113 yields -1.7 A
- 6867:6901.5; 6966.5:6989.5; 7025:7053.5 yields 0.4 A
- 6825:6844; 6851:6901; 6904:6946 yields 4.3 A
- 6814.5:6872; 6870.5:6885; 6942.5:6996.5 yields 1.4 A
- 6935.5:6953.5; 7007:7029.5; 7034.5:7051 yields 1.7 A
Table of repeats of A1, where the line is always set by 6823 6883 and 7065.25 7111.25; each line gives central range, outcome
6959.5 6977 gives -2.76 A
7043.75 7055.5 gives -4.14 A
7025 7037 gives -2.39 A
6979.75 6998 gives -2.87 A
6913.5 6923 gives 0.04 A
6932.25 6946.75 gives -1.76 A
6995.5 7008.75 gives -1.96 A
